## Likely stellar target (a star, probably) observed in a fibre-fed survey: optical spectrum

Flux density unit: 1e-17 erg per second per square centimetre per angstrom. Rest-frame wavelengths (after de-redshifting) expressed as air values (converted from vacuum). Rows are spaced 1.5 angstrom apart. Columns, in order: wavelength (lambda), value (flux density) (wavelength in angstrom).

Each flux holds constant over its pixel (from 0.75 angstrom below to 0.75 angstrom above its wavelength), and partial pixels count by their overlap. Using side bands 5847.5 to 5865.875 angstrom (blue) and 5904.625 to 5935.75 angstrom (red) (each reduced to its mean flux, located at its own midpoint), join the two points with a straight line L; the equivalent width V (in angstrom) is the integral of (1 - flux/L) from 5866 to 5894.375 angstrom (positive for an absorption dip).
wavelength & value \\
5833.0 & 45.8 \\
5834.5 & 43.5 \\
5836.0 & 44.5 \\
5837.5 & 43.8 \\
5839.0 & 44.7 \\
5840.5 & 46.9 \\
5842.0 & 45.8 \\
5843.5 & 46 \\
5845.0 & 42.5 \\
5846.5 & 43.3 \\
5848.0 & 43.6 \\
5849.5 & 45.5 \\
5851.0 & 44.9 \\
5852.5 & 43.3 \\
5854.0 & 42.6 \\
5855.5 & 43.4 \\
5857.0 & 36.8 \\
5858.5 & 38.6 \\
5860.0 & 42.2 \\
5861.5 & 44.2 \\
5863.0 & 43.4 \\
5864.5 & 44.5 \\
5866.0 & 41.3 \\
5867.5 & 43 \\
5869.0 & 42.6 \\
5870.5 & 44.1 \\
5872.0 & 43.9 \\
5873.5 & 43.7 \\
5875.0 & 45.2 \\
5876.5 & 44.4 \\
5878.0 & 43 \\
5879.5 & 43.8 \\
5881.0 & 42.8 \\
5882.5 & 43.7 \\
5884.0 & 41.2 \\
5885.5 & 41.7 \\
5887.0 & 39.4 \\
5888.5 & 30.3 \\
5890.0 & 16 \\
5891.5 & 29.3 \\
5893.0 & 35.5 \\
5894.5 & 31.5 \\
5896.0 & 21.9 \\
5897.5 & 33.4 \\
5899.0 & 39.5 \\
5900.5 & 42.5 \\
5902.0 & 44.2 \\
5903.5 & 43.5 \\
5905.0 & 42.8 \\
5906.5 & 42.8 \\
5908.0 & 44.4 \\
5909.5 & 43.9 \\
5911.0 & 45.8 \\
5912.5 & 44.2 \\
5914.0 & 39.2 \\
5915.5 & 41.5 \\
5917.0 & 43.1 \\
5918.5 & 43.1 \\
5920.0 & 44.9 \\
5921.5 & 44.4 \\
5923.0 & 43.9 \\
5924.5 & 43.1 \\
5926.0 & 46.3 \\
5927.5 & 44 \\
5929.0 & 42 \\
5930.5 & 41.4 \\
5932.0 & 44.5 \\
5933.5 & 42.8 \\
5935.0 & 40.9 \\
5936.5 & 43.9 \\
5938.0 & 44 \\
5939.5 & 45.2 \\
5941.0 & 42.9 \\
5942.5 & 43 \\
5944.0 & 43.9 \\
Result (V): 2.2 angstrom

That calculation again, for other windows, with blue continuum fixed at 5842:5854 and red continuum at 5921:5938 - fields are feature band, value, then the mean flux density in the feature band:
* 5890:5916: 3.1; 38.5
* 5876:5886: 0.2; 42.9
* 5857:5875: 0.5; 42.7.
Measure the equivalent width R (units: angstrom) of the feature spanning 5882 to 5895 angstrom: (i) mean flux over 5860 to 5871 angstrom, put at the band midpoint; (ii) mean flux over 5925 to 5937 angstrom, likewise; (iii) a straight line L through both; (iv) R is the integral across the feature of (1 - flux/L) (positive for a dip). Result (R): 2.7 angstrom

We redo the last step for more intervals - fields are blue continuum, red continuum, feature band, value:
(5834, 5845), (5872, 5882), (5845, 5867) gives 0.86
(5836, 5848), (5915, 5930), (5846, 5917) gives 5.54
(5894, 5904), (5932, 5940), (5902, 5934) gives -2.73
